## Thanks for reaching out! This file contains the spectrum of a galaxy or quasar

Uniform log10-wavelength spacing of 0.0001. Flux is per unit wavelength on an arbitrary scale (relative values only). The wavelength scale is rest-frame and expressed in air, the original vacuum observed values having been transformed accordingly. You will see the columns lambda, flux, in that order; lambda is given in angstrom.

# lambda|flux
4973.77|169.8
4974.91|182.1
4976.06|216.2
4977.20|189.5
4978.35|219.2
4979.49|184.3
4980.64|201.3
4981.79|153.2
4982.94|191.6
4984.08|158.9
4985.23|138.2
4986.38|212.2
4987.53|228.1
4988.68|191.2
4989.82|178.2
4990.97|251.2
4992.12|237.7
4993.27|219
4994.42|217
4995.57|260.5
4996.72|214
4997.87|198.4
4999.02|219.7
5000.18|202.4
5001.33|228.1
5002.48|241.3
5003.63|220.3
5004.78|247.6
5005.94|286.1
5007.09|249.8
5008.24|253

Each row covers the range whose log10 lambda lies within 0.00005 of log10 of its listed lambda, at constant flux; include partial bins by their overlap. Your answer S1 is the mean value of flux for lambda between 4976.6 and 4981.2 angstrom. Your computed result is 199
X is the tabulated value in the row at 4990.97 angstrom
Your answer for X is 251.2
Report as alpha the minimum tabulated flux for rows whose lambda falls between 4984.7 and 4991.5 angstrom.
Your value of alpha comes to 138.2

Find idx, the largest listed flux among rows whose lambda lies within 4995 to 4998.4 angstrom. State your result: 260.5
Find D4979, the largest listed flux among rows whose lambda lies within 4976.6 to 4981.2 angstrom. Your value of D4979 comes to 219.2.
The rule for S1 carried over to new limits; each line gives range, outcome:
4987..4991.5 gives 212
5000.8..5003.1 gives 235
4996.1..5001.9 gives 213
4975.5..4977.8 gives 203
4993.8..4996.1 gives 238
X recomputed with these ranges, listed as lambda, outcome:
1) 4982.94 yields 191.6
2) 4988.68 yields 191.2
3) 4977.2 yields 189.5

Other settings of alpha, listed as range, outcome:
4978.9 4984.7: 153.2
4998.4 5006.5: 202.4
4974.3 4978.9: 182.1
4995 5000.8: 198.4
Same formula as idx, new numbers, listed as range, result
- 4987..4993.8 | 251.2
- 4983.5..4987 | 212.2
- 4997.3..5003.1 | 241.3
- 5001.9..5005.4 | 247.6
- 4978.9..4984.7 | 201.3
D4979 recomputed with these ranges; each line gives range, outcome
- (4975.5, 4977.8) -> 216.2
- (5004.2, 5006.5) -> 286.1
